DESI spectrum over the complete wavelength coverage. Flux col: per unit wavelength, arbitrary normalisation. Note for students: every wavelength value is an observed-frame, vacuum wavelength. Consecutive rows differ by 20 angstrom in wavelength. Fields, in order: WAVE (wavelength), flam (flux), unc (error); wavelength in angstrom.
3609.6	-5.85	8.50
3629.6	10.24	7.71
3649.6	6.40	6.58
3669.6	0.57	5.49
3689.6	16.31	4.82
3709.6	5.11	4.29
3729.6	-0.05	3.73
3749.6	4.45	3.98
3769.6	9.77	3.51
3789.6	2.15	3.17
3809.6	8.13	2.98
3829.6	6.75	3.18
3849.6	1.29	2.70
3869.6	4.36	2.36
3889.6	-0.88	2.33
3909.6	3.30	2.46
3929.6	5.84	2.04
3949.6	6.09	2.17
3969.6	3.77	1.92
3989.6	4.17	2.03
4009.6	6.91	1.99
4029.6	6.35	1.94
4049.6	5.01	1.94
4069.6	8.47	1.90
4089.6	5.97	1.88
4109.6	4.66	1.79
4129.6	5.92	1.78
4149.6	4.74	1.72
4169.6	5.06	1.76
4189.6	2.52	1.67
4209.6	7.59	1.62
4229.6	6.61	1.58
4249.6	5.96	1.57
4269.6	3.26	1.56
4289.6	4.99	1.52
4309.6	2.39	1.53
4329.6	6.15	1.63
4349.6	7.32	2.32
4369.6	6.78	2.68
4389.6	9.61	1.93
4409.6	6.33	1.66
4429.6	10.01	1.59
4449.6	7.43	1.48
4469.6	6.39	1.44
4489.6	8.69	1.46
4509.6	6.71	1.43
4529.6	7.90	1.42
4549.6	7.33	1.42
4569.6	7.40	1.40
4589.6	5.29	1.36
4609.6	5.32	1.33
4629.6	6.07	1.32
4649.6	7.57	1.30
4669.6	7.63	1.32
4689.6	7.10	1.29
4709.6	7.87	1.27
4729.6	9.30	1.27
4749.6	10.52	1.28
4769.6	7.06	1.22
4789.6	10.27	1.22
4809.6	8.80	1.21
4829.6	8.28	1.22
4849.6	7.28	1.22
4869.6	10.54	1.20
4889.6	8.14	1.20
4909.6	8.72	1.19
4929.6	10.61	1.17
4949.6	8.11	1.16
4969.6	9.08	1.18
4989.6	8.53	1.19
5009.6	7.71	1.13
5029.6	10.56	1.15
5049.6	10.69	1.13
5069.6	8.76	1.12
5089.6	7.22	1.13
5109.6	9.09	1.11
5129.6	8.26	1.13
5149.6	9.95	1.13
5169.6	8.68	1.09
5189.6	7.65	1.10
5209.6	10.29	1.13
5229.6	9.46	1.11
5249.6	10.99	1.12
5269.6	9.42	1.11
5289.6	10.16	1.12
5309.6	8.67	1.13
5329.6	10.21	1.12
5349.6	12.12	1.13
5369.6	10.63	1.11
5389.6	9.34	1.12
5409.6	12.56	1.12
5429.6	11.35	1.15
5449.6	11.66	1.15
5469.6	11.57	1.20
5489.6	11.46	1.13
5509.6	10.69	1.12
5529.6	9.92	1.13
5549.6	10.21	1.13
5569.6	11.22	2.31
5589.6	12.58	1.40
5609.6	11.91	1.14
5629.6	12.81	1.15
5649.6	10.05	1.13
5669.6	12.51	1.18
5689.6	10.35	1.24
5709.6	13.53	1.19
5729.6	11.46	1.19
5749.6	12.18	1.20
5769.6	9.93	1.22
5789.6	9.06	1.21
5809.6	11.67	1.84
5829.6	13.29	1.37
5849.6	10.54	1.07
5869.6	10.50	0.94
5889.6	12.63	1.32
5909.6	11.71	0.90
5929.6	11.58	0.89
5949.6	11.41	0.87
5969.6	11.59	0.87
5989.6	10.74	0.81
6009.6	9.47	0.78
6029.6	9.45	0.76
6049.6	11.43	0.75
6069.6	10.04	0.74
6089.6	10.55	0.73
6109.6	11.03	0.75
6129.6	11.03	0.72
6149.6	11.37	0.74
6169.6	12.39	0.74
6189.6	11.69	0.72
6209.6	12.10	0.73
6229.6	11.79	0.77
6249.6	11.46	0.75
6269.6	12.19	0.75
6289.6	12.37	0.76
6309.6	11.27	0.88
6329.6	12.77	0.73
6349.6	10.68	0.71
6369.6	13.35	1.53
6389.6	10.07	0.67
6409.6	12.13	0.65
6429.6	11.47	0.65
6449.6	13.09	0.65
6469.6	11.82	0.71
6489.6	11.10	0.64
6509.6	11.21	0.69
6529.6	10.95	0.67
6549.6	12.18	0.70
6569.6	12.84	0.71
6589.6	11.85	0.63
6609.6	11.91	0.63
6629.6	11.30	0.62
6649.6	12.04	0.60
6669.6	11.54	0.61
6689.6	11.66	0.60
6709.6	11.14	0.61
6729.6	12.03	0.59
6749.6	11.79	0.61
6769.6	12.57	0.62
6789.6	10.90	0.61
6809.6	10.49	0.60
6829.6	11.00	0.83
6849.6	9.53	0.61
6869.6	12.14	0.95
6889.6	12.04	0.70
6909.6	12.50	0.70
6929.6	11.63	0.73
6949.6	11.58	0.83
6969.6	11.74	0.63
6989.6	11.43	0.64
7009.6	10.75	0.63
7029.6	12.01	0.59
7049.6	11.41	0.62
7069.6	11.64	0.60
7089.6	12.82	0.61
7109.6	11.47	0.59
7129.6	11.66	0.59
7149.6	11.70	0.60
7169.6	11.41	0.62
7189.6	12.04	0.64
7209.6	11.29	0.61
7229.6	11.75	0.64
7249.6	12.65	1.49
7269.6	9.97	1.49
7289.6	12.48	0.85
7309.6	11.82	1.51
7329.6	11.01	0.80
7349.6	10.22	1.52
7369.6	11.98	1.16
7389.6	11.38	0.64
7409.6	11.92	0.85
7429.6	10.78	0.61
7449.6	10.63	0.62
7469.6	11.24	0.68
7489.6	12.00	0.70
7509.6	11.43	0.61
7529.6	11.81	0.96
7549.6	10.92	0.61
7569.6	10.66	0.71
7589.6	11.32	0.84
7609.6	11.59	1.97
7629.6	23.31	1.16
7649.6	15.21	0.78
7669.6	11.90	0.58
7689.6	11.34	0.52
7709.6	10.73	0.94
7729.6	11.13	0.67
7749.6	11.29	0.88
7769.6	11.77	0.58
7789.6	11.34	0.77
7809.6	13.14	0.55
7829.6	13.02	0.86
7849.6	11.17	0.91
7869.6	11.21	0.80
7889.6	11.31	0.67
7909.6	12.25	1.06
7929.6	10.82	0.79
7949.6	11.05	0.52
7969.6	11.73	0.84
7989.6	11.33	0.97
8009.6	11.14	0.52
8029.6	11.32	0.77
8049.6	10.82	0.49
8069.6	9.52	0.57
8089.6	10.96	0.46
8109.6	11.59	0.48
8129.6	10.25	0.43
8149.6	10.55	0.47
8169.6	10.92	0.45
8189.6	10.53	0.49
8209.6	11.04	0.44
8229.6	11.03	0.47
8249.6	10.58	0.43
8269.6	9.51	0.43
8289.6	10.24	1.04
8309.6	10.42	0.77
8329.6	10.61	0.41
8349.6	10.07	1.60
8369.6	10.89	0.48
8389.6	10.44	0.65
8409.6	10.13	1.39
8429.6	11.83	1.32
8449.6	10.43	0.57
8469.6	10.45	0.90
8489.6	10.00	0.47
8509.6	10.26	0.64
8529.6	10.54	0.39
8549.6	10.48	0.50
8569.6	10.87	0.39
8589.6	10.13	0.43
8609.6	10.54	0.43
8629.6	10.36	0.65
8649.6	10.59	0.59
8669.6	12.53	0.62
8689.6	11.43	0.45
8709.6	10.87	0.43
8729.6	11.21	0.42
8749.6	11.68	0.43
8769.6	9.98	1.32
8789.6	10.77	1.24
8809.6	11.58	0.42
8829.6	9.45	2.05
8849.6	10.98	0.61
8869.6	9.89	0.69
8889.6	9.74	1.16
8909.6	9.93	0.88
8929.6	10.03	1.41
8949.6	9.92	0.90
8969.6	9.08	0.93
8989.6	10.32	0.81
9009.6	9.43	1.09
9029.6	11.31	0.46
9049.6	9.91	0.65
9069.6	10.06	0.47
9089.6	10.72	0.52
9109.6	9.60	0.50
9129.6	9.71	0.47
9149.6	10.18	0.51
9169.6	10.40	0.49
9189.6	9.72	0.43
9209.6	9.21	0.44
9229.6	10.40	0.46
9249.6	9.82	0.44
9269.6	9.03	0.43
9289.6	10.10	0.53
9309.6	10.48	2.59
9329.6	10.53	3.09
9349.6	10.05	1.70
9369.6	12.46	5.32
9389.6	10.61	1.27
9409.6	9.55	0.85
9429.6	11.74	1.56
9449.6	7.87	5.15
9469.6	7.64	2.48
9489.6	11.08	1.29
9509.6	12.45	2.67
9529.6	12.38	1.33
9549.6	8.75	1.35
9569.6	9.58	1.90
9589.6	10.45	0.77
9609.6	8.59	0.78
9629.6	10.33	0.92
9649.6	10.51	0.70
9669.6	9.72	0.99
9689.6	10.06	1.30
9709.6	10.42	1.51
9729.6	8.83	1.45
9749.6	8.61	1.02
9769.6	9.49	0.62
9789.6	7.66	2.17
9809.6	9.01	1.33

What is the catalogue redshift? 0.16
